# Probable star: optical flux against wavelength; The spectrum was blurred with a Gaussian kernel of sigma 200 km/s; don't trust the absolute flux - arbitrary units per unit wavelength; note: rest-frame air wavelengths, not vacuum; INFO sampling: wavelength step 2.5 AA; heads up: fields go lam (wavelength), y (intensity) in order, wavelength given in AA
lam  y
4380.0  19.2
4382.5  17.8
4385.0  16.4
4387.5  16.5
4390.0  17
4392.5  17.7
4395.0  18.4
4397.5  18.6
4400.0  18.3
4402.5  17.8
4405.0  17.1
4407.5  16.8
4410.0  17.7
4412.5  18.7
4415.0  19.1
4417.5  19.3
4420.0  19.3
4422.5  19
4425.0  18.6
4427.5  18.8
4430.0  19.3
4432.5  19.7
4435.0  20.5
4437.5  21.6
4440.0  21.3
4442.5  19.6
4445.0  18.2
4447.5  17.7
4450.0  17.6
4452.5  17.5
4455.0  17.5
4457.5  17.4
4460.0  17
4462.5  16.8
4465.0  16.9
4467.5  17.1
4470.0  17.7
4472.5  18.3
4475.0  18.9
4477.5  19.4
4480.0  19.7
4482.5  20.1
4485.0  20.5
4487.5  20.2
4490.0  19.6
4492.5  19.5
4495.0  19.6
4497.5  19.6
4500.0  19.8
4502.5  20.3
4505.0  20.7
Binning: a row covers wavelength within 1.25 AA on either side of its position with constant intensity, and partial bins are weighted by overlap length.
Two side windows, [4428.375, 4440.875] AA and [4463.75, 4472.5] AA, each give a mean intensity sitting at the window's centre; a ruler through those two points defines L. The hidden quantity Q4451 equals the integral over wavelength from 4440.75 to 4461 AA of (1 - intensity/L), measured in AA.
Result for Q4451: 1.1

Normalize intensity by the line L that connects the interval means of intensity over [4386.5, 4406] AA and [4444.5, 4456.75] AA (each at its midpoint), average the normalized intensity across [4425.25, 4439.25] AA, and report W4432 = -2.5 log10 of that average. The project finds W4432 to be -0.13 mag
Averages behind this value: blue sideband 17.7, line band 19.9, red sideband 17.7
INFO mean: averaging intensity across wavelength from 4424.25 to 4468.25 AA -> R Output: 18.5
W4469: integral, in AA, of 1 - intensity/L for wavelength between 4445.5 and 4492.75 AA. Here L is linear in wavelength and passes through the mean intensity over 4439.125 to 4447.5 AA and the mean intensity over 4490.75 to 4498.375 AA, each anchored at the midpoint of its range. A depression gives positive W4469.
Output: 2.65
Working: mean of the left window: 19.3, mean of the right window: 19.6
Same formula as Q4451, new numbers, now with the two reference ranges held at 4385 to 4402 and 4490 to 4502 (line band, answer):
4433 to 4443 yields -1.2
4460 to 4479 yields 1.3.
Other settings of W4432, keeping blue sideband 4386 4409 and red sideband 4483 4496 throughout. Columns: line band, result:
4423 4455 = -0.03 mag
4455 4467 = 0.13 mag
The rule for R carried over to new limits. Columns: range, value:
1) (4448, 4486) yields 18.1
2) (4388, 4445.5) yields 18.8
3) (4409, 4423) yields 18.9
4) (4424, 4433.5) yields 19.1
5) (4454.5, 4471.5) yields 17.2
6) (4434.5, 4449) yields 19.7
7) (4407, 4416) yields 18.2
